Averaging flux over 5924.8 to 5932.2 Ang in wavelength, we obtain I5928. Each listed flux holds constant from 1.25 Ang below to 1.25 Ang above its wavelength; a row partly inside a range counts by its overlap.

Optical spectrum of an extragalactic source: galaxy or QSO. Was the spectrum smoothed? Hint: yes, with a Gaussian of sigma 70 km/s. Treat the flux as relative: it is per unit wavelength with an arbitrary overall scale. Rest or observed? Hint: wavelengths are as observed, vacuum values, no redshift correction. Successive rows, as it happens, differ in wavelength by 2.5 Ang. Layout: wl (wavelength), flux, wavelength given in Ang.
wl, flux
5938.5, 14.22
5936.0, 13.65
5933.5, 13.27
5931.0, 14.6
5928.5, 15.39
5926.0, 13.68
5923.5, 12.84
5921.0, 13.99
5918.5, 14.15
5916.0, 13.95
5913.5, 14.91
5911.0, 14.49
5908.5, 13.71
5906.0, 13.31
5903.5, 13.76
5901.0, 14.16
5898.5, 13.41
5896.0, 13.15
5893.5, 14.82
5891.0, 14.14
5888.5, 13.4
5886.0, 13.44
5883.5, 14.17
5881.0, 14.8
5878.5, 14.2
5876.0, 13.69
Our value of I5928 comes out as 14.6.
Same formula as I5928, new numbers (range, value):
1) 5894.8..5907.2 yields 13.6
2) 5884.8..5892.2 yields 13.7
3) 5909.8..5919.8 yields 14.4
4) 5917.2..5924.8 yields 13.7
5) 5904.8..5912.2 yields 13.8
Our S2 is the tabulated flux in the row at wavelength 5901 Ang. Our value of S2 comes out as 14.16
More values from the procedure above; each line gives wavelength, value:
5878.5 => 14.2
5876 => 13.69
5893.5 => 14.82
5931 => 14.6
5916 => 13.95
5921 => 13.99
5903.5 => 13.76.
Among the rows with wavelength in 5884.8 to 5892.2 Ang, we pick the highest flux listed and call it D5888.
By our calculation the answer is 14.14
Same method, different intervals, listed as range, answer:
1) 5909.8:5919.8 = 14.91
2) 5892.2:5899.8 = 14.82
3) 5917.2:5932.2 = 15.39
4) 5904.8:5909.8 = 13.71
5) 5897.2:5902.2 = 14.16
